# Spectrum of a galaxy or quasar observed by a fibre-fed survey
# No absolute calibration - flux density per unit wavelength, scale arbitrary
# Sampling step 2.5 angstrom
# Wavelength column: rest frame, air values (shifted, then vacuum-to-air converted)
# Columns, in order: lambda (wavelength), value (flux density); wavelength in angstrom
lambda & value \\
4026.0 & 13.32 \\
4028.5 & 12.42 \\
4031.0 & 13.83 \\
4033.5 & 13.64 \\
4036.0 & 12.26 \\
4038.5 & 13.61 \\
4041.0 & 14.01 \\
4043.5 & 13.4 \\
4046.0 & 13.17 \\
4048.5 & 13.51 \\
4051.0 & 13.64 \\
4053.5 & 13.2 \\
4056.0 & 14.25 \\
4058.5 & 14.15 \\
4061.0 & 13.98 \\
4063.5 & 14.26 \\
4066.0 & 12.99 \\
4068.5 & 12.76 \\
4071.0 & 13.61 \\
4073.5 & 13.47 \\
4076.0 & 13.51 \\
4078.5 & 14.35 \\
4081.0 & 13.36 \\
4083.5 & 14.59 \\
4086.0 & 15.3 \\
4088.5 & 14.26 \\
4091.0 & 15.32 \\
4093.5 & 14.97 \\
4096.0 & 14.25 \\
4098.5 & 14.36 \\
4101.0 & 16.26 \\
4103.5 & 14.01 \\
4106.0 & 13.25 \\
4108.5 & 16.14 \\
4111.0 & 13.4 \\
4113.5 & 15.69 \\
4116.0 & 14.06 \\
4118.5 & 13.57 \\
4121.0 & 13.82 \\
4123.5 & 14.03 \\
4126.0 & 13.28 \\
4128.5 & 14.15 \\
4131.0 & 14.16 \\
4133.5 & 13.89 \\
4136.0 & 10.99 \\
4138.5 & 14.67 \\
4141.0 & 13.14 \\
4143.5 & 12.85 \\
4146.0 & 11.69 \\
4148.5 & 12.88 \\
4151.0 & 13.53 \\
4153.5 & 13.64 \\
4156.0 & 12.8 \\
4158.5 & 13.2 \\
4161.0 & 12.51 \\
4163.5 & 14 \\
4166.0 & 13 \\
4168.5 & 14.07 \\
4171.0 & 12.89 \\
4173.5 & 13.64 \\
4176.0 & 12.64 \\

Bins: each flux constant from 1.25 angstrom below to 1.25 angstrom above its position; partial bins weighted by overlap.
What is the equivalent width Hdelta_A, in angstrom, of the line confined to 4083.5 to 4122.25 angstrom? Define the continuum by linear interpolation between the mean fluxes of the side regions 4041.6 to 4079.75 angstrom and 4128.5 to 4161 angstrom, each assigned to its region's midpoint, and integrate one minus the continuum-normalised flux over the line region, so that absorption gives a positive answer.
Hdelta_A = -3.47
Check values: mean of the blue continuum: 13.6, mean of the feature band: 14.6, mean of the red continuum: 13.1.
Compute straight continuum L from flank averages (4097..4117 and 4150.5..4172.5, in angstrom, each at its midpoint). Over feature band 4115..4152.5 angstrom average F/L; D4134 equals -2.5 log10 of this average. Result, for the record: 0.05 mag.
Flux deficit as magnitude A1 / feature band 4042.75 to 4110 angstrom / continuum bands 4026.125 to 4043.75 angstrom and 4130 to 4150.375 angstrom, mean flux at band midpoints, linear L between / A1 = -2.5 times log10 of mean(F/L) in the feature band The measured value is -0.071 mag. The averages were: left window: 13.3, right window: 13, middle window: 14.1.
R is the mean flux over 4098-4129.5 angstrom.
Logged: 14.3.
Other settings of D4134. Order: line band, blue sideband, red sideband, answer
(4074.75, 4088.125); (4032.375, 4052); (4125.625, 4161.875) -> -0.07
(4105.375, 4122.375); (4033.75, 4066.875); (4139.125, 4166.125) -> -0.08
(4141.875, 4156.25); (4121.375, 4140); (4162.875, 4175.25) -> 0.05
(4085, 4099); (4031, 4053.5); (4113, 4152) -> -0.10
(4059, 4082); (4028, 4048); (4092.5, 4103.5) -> 0.04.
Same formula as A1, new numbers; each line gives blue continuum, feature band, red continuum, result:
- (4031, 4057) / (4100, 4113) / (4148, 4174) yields -0.10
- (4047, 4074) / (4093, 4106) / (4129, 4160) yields -0.09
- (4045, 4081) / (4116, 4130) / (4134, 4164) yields -0.05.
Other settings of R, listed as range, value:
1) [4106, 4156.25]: 13.6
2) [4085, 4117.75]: 14.7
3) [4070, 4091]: 14.1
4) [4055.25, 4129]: 14.2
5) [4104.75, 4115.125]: 14.6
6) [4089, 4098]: 14.8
